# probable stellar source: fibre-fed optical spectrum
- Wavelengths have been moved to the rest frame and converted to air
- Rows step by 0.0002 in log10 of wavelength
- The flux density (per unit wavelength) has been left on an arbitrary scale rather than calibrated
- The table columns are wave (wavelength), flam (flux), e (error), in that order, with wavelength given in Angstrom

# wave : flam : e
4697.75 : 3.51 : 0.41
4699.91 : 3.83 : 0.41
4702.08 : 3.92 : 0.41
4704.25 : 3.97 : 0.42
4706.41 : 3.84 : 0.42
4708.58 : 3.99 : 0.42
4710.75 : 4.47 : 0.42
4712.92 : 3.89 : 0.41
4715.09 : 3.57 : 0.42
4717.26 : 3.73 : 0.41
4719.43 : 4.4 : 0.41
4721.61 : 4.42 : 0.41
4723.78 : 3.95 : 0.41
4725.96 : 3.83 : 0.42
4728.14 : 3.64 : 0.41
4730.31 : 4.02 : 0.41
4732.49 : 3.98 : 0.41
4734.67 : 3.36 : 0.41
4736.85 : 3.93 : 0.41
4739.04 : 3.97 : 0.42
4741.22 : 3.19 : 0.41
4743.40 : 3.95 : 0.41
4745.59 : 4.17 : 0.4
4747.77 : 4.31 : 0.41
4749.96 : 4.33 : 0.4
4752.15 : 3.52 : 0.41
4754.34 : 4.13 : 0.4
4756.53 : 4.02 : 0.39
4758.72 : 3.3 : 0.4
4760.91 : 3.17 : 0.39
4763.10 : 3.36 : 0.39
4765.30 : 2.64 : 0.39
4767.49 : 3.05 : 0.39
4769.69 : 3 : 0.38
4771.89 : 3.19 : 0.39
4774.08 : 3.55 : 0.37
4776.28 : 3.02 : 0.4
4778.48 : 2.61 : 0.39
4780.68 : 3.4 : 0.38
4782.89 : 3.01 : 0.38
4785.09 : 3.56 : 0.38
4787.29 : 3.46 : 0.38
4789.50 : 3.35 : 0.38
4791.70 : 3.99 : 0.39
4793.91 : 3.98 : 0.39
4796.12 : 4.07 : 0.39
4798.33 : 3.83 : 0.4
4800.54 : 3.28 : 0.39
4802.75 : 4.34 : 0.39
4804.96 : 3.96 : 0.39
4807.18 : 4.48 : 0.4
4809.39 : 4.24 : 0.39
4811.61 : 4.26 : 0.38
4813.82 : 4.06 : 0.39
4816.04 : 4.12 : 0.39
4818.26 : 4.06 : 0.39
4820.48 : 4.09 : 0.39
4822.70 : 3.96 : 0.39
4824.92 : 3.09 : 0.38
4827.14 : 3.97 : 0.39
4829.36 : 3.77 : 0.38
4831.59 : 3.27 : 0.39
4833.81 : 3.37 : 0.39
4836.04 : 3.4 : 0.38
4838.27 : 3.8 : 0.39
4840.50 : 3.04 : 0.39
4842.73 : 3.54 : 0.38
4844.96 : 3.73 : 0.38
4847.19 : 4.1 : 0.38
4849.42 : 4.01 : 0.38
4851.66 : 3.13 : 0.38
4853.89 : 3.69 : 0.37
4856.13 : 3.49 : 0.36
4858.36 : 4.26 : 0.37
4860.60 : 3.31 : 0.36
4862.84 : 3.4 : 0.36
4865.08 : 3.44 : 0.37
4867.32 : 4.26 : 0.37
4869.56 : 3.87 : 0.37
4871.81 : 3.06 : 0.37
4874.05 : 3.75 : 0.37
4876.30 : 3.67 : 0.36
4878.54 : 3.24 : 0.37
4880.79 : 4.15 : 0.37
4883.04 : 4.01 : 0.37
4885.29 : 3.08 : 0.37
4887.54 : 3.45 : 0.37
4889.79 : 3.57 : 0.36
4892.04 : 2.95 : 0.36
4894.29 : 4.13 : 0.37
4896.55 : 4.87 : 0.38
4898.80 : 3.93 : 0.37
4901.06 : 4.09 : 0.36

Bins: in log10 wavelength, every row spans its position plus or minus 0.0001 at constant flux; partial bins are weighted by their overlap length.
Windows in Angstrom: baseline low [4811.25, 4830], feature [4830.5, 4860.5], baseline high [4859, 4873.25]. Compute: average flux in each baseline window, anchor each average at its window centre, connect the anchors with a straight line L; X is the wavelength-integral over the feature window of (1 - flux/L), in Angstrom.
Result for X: 1.1 Angstrom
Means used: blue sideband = 3.92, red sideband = 3.58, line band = 3.59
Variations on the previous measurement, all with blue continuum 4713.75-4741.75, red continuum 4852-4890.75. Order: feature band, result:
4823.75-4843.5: 1.13 Angstrom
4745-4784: 3.88 Angstrom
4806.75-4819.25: -1.59 Angstrom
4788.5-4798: -0.26 Angstrom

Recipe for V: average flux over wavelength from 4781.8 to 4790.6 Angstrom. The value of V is 3.35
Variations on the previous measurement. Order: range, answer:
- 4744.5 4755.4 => 4.09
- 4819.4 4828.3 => 3.78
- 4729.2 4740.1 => 3.85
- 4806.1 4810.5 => 4.36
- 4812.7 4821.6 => 4.08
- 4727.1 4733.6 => 3.88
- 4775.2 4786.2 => 3.12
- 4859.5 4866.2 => 3.38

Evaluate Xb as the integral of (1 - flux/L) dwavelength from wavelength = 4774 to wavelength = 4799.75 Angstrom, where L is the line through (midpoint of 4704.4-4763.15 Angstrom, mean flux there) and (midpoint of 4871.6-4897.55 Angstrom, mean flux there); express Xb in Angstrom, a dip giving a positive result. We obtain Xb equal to 2.2 Angstrom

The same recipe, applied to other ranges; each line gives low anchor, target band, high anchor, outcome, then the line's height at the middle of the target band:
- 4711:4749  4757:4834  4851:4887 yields 3.4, 3.77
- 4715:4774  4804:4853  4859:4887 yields -2.0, 3.64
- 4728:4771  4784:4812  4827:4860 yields -2.0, 3.64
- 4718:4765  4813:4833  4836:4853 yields -0.9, 3.65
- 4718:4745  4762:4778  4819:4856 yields 2.9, 3.79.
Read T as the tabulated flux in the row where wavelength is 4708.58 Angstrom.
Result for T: 3.99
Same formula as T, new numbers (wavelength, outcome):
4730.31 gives 4.02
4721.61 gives 4.42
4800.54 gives 3.28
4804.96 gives 3.96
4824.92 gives 3.09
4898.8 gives 3.93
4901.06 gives 4.09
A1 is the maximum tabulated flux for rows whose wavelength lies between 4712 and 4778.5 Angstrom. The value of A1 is 4.42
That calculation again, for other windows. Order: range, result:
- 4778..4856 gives 4.48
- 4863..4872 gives 4.26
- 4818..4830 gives 4.09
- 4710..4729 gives 4.47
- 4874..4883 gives 4.15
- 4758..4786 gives 3.56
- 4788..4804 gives 4.34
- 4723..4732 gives 4.02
